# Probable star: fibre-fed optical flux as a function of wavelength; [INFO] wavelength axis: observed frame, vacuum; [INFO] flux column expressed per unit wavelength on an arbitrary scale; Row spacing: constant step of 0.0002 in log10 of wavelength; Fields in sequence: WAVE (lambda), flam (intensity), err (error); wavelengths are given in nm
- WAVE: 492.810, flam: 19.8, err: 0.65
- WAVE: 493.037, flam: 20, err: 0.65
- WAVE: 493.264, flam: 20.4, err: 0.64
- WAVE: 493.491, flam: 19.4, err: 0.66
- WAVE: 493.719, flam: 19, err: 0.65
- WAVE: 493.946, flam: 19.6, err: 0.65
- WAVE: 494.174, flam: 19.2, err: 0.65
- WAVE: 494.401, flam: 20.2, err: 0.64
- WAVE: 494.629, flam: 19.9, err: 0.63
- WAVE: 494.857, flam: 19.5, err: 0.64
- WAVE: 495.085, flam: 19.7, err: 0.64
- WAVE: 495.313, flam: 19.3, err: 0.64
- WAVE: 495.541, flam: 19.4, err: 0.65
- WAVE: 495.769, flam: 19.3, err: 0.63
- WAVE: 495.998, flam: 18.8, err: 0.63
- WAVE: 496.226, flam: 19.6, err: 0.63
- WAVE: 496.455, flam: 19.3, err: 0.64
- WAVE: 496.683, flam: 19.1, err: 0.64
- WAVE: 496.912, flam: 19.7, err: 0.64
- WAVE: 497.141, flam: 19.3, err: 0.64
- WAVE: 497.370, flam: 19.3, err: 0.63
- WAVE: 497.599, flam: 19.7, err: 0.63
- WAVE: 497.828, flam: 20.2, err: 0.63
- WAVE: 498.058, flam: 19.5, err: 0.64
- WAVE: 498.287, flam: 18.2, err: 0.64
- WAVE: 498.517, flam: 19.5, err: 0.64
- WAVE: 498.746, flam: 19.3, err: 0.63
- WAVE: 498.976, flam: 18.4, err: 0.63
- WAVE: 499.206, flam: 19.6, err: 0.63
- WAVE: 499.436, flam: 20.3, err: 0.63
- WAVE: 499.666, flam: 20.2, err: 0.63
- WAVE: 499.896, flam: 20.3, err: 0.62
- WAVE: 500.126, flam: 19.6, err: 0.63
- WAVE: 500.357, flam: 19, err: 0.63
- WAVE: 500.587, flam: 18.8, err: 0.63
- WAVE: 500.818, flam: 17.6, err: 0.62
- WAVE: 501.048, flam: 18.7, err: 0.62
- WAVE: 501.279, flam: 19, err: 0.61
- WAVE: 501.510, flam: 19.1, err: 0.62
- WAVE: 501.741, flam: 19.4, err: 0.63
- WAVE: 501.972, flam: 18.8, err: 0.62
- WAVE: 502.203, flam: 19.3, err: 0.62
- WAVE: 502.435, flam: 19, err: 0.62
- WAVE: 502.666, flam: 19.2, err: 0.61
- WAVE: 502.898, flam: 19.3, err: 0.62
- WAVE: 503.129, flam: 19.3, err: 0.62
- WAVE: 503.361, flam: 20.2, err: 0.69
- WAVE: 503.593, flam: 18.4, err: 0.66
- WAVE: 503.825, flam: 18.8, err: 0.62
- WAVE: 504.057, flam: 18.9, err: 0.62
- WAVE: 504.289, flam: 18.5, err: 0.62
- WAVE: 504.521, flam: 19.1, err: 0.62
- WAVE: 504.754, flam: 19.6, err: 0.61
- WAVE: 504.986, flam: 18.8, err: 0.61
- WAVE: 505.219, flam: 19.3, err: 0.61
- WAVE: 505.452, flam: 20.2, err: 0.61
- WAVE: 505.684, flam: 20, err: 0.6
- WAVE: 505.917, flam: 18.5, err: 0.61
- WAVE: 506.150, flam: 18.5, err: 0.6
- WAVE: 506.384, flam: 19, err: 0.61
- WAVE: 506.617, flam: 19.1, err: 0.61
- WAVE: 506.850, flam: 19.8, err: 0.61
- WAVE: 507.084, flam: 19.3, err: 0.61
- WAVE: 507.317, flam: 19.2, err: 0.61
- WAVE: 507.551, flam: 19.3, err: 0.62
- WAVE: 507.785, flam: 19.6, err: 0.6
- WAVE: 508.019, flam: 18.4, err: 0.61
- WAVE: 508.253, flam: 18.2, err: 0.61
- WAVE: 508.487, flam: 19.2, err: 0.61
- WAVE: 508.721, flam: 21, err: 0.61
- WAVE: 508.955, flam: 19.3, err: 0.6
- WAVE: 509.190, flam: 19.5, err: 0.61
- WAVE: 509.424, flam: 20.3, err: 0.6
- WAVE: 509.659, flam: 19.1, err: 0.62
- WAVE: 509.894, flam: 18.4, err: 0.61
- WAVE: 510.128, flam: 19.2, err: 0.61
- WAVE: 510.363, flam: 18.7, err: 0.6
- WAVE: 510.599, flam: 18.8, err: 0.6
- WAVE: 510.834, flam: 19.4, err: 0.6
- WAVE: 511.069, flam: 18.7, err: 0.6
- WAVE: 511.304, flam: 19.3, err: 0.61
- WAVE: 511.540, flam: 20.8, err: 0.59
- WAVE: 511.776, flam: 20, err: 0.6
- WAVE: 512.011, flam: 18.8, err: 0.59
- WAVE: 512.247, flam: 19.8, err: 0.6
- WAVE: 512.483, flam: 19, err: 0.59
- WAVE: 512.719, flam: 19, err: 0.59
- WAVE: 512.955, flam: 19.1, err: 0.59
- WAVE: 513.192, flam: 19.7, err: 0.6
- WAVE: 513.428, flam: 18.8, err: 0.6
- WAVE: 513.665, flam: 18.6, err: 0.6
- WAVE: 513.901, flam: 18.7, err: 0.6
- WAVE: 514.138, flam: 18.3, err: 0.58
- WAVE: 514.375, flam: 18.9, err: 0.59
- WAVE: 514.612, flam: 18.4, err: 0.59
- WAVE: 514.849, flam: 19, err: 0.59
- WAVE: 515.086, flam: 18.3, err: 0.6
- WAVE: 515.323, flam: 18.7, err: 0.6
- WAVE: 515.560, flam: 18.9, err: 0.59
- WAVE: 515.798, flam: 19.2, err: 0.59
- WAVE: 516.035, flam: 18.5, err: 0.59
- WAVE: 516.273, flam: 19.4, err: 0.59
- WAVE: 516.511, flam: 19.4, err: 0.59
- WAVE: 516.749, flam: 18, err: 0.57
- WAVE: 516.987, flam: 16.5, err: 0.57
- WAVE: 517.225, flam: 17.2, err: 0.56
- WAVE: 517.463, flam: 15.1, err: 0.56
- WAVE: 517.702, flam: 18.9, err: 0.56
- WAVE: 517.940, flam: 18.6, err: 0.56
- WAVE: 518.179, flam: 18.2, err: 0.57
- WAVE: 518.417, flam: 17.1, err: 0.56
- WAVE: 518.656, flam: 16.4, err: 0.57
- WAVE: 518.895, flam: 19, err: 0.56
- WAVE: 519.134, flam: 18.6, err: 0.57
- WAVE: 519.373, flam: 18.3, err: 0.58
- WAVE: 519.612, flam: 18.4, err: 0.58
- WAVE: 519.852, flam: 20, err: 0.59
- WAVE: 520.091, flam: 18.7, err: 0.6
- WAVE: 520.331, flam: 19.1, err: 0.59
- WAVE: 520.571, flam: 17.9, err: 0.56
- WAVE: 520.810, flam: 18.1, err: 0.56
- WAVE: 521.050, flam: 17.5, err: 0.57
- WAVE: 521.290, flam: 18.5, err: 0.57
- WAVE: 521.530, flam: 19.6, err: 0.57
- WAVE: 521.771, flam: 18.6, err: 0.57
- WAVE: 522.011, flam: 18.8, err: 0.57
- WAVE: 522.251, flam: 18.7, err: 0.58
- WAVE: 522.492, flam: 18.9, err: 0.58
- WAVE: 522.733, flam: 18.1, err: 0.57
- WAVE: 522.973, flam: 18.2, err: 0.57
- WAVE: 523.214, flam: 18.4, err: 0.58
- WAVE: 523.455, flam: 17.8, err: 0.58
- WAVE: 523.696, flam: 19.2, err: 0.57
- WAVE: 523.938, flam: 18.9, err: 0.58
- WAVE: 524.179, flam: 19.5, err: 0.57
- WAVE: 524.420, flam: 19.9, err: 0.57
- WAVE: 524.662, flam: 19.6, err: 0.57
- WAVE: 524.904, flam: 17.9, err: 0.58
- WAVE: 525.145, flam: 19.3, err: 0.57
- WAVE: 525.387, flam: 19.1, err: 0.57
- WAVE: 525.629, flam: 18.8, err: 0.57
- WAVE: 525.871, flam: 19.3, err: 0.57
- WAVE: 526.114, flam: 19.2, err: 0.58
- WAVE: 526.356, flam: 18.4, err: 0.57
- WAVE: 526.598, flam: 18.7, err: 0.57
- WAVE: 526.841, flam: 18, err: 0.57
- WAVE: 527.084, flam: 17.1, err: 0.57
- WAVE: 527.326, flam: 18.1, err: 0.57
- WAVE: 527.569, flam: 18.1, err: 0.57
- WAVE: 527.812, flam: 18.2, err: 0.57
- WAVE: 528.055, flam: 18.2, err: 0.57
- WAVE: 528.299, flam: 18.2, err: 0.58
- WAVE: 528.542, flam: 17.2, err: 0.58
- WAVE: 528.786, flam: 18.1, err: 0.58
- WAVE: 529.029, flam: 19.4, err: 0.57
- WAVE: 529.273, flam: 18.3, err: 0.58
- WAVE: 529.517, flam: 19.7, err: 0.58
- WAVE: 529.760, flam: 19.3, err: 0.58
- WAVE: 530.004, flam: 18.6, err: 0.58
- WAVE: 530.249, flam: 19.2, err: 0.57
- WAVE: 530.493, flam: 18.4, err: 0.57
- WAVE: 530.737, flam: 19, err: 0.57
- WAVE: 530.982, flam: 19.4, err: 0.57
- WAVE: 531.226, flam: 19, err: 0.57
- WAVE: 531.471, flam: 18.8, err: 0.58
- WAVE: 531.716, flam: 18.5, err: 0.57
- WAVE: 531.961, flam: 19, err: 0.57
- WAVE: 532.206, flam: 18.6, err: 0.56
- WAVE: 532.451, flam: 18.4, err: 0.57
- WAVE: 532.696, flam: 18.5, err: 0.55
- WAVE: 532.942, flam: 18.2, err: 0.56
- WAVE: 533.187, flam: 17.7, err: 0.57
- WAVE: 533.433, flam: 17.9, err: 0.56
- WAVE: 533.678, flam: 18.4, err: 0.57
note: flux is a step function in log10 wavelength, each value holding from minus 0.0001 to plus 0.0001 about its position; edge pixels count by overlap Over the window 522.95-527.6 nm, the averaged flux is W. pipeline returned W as 18.7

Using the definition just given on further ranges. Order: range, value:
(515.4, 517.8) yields 18.1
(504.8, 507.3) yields 19.3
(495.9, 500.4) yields 19.5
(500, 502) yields 18.9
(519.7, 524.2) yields 18.6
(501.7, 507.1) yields 19.2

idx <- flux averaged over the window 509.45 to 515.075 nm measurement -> 19.1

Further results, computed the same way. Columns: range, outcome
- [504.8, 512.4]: 19.3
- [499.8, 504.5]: 19.1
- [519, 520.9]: 18.7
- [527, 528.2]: 18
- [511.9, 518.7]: 18.5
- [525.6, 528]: 18.4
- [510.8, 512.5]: 19.5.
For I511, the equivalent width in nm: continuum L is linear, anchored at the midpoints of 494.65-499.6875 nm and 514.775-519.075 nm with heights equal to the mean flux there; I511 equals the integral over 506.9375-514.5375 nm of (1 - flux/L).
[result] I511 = -0.27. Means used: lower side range 19.4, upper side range 18.1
